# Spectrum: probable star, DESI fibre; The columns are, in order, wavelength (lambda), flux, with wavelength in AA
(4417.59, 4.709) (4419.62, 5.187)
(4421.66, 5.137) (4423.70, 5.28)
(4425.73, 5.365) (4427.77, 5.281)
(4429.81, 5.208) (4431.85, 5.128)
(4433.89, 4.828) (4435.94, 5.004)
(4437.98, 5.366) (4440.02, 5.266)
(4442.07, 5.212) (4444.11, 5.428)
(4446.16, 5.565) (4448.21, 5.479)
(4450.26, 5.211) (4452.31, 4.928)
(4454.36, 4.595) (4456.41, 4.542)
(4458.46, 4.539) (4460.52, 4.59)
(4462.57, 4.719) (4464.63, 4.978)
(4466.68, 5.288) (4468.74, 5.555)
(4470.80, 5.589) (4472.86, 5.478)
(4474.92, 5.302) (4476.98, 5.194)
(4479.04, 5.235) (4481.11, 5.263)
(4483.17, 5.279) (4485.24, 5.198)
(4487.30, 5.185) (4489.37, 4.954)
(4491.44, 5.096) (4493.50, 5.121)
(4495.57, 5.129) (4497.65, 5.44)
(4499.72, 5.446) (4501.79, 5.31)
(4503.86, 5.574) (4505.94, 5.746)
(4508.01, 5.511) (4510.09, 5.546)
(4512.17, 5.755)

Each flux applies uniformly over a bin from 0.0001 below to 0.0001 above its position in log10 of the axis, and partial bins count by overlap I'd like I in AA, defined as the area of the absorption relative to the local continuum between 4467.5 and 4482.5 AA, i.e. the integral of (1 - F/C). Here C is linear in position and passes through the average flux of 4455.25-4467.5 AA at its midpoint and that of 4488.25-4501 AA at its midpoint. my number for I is -1.3 AA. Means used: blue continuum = 4.77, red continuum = 5.2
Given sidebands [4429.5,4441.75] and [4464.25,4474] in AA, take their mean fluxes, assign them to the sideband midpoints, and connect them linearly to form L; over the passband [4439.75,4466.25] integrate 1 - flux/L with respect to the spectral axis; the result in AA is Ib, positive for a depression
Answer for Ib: 1.34 AA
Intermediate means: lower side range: 5.13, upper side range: 5.4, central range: 5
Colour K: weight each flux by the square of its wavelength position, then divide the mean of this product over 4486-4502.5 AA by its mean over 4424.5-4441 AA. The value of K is 1.03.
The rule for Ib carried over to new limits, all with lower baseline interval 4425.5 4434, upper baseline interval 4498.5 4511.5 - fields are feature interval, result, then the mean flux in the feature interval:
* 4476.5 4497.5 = 1.04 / 5.17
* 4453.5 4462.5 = 1.23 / 4.58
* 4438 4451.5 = -0.27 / 5.35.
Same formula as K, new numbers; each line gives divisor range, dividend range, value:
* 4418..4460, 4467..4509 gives 1.07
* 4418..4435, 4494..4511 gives 1.09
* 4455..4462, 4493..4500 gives 1.17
